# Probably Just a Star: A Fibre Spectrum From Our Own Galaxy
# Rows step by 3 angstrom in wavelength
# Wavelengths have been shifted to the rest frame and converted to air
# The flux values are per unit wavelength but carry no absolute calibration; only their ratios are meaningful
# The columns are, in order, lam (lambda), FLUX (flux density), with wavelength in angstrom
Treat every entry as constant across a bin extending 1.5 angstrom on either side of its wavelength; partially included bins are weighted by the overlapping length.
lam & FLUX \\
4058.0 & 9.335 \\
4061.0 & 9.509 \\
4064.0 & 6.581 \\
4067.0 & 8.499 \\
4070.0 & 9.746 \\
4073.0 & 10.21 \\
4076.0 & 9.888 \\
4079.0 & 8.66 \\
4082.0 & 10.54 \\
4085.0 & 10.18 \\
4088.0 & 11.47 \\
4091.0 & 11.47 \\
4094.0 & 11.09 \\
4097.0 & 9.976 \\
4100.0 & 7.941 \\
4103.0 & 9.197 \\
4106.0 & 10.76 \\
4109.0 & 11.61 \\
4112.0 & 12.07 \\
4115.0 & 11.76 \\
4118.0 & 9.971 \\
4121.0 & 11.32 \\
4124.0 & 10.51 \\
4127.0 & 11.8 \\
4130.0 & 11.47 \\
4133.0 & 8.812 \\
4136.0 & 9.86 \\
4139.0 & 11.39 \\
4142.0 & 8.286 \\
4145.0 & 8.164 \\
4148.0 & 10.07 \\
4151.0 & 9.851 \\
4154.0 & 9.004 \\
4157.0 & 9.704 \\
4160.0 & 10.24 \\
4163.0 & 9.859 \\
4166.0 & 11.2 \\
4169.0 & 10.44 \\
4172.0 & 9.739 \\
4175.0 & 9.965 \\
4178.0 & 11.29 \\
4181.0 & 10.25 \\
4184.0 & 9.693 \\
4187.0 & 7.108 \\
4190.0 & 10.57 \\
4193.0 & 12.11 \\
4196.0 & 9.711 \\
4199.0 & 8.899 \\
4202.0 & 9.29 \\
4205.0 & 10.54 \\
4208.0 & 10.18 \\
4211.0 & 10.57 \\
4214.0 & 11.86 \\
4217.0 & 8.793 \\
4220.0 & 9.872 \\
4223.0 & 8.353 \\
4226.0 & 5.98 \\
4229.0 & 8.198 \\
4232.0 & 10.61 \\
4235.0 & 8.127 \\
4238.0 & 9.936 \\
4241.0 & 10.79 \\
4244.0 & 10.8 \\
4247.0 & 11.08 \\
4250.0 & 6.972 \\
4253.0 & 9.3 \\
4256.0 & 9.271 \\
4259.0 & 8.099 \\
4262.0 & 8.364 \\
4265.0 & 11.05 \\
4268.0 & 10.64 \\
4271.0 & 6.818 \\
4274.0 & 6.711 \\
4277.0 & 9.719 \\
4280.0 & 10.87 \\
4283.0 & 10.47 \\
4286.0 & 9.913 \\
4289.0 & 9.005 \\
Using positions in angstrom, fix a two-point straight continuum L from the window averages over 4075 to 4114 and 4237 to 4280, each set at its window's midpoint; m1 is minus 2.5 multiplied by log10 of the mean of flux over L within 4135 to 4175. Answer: 0.02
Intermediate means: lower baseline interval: 10.4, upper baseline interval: 9.3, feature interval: 9.84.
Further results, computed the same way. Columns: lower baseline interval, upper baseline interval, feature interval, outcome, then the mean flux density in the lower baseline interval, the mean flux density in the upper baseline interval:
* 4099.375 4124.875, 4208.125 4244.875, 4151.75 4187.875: 0.02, 10.7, 9.49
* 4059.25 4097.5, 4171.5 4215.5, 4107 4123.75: -0.14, 9.83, 10.1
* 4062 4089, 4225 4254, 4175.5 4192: -0.06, 9.49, 9.23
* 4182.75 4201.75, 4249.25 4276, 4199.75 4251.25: -0.04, 9.66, 8.65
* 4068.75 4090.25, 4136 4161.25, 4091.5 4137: -0.07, 10.2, 9.6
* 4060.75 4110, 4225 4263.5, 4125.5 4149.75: -0.04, 9.83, 9.08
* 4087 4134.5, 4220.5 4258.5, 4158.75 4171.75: -0.04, 10.7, 9.11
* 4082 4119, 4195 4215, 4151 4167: 0.04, 10.6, 10.1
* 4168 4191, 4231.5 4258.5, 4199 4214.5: -0.06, 9.85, 9.56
